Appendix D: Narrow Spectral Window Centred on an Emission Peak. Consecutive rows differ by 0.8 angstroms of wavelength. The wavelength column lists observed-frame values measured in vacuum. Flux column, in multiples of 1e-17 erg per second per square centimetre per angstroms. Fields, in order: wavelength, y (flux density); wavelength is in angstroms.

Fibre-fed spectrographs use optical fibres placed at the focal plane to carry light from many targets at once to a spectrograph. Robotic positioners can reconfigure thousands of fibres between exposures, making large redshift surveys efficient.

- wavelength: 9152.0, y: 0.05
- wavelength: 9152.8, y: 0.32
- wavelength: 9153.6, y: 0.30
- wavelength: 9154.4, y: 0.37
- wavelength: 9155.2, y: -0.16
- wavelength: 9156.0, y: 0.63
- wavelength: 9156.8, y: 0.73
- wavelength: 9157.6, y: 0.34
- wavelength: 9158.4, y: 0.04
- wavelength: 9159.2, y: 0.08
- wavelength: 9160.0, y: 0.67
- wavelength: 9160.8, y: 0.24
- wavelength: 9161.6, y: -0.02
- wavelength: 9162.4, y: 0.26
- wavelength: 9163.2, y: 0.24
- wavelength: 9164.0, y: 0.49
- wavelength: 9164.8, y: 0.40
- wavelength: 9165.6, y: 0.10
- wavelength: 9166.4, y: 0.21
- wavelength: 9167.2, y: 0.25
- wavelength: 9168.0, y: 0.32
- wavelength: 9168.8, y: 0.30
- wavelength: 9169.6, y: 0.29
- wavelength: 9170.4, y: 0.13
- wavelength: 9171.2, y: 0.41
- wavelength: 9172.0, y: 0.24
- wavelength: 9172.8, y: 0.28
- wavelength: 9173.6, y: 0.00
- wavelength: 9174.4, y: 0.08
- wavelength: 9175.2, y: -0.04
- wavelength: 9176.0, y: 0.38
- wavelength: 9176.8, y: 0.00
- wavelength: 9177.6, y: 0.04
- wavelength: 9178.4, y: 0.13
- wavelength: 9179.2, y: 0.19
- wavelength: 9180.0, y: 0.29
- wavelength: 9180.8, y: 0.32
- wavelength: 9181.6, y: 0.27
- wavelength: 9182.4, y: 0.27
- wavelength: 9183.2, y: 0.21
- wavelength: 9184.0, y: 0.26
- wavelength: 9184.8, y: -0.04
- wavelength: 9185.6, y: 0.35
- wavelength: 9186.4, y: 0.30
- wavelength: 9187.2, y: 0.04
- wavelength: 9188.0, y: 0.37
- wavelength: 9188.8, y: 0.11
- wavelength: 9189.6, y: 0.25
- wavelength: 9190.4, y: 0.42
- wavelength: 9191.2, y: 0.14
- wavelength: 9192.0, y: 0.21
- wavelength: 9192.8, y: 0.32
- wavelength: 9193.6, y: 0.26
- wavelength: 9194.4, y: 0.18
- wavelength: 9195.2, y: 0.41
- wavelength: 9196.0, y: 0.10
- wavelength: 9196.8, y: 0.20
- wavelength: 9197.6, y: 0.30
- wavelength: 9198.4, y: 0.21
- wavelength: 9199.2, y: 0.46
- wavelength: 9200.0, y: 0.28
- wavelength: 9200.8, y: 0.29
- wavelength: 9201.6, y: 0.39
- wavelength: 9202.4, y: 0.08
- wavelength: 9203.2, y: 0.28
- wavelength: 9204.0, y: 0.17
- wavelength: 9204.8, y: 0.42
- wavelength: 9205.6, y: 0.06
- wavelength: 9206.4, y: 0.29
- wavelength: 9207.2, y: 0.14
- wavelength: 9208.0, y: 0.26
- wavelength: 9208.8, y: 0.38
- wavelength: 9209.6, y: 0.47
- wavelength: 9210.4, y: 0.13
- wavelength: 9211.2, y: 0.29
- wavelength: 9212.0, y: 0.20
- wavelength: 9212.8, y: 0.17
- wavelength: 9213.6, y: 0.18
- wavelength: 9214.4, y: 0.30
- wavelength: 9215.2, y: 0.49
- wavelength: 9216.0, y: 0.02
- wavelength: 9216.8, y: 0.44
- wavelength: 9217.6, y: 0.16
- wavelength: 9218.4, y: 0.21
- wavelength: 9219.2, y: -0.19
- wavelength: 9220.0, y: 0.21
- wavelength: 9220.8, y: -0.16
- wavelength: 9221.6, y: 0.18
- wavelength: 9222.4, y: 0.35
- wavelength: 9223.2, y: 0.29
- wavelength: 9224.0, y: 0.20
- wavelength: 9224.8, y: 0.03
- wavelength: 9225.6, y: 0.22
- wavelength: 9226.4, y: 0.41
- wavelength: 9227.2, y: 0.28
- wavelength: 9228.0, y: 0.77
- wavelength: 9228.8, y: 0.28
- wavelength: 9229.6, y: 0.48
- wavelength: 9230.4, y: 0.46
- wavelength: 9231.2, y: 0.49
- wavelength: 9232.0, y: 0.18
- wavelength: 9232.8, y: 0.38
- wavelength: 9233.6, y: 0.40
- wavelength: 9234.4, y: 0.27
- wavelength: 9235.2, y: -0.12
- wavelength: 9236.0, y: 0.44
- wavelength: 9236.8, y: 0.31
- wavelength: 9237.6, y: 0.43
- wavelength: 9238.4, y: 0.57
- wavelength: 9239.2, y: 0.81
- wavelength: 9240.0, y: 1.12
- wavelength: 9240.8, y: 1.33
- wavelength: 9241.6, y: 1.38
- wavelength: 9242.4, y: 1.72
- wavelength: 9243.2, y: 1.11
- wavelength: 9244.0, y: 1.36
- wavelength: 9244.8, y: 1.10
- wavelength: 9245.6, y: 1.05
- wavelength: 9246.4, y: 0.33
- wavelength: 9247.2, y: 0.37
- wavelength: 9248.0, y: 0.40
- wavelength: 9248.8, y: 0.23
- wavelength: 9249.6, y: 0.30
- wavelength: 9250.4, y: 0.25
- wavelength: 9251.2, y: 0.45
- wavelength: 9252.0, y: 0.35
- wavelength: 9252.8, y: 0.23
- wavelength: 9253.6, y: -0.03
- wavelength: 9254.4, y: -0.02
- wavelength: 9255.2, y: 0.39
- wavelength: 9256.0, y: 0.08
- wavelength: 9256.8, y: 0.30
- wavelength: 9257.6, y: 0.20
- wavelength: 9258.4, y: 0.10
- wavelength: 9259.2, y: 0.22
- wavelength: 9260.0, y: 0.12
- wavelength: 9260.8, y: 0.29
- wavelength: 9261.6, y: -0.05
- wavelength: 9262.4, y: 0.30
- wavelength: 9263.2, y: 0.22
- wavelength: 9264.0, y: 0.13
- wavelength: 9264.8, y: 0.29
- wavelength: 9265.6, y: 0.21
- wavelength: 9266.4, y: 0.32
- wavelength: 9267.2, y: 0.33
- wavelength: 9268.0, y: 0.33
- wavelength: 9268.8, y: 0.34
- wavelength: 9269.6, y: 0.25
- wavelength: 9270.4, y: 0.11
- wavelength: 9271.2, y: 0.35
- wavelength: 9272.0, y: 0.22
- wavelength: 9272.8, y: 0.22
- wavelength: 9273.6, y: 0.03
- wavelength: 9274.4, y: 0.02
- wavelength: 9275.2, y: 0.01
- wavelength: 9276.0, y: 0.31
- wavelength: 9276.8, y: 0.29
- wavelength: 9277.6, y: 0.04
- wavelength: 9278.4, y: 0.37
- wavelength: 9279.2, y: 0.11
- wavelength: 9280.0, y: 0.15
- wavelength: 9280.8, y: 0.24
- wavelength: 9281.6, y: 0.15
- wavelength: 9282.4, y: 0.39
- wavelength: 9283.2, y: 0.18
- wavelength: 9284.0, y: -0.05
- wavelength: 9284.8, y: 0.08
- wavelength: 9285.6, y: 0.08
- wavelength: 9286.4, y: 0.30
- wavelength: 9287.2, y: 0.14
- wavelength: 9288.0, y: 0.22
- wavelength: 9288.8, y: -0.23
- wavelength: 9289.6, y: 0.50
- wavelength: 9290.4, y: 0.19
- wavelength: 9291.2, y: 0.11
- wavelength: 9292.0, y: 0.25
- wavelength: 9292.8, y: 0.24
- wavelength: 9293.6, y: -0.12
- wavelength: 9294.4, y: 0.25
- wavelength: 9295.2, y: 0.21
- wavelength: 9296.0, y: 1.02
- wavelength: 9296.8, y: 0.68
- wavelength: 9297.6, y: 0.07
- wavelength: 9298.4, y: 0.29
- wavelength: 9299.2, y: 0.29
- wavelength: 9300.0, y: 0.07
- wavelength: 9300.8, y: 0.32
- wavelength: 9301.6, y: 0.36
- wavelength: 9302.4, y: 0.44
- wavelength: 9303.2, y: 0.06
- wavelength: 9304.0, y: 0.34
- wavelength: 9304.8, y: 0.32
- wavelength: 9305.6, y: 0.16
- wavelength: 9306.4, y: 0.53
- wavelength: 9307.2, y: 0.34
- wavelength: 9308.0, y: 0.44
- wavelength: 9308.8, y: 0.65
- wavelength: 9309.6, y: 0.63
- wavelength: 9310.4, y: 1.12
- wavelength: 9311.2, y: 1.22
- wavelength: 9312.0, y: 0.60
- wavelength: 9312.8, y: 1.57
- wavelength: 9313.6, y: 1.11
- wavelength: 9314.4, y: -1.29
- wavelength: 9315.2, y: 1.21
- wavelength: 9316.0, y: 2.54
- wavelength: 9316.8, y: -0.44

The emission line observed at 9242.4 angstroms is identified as H-beta 4861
